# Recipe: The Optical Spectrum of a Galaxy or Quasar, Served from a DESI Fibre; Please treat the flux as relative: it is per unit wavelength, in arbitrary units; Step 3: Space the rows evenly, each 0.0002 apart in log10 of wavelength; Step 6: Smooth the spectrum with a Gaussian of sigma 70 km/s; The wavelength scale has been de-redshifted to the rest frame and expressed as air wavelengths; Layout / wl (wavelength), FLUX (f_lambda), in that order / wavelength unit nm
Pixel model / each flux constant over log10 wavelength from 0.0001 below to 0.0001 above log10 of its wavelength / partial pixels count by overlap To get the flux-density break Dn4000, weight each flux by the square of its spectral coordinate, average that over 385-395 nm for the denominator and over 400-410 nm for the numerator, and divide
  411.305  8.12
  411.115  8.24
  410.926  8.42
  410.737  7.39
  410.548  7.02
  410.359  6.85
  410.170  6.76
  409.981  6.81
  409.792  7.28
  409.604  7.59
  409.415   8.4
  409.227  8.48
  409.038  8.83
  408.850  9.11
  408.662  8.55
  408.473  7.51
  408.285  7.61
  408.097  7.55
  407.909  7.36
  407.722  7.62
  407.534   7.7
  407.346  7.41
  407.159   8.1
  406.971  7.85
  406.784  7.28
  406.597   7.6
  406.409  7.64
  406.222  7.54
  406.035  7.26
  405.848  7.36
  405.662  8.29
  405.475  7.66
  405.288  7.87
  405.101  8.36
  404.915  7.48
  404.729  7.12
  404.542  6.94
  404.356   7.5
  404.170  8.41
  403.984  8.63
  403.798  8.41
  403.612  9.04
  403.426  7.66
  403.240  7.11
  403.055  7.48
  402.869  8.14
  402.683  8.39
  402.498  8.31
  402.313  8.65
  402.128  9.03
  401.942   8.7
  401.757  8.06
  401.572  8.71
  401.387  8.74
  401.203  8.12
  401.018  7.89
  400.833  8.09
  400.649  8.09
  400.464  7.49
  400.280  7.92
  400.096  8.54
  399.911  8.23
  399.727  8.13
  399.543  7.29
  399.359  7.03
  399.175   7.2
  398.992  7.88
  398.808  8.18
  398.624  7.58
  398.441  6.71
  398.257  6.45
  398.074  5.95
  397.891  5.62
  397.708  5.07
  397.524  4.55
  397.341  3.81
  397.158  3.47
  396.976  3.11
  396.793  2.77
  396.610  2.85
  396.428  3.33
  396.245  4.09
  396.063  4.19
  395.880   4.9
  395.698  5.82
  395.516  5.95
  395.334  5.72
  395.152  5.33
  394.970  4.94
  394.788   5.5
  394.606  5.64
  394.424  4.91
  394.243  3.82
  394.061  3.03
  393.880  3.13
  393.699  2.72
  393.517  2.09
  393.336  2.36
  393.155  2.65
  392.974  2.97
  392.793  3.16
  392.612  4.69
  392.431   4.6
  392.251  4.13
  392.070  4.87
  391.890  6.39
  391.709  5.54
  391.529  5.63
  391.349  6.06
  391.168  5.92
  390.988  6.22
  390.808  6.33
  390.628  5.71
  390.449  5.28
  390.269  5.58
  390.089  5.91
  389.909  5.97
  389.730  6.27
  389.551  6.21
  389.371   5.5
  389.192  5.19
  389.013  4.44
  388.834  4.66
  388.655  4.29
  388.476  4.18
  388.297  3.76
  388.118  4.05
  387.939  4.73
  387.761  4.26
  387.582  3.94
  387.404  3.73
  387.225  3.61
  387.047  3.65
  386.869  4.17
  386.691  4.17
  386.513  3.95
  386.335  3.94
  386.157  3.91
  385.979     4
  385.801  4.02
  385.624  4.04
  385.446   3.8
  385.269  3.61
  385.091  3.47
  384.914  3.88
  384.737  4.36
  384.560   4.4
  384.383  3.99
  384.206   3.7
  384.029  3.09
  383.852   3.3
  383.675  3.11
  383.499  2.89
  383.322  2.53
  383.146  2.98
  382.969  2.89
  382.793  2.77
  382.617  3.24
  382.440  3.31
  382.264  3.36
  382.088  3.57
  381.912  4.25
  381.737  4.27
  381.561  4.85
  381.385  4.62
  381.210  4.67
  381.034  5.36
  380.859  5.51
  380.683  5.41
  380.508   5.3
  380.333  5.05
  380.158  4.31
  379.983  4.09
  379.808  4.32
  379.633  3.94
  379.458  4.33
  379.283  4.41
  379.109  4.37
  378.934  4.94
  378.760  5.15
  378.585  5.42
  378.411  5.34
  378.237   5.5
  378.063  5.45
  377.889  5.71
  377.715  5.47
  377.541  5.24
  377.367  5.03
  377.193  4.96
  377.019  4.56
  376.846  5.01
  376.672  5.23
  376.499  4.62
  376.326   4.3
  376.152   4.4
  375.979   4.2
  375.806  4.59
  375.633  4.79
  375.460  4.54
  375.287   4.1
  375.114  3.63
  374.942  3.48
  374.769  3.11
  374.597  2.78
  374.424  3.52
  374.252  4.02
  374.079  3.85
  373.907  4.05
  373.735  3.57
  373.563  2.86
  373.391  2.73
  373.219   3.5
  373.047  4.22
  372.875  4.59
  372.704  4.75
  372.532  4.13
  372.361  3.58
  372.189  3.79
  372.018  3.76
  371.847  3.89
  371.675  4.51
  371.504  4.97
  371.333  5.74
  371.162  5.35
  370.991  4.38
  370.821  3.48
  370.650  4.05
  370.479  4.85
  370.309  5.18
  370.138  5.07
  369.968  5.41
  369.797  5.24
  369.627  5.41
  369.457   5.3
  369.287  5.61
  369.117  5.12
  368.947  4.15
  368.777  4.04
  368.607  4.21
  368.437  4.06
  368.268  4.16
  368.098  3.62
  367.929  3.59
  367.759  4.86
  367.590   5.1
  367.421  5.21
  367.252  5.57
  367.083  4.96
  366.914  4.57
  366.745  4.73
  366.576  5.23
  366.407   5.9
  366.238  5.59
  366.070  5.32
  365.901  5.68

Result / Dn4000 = 1.91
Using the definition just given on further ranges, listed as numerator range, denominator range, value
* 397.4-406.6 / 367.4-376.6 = 2.09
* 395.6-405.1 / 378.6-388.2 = 1.88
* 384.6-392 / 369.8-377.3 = 1.21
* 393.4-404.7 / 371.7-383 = 1.67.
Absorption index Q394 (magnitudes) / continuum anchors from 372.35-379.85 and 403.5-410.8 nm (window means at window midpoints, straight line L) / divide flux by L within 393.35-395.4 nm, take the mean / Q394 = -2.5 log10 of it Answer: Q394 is 0.46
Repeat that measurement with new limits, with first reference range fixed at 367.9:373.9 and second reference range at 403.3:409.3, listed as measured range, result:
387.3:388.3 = 0.42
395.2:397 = 0.49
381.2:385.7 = 0.47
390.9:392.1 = 0.10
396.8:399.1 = 0.25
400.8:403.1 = -0.13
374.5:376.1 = 0.22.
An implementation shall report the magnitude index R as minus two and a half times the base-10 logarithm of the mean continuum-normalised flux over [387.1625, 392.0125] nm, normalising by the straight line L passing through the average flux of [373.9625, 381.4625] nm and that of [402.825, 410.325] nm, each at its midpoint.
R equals 0.15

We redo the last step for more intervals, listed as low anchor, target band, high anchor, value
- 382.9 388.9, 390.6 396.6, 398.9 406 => 0.23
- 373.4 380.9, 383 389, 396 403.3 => 0.38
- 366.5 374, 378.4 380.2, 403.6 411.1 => 0.15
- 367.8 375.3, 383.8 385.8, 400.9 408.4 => 0.44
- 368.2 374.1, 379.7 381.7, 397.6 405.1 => 0.13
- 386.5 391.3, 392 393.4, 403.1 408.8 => 0.44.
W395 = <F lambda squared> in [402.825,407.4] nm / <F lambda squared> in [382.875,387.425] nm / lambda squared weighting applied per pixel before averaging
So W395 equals 2.3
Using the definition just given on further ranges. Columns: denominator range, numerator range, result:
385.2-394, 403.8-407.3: 1.87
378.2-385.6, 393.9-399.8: 1.39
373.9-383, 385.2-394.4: 1.06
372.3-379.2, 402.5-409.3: 2.09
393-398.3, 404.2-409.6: 1.94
